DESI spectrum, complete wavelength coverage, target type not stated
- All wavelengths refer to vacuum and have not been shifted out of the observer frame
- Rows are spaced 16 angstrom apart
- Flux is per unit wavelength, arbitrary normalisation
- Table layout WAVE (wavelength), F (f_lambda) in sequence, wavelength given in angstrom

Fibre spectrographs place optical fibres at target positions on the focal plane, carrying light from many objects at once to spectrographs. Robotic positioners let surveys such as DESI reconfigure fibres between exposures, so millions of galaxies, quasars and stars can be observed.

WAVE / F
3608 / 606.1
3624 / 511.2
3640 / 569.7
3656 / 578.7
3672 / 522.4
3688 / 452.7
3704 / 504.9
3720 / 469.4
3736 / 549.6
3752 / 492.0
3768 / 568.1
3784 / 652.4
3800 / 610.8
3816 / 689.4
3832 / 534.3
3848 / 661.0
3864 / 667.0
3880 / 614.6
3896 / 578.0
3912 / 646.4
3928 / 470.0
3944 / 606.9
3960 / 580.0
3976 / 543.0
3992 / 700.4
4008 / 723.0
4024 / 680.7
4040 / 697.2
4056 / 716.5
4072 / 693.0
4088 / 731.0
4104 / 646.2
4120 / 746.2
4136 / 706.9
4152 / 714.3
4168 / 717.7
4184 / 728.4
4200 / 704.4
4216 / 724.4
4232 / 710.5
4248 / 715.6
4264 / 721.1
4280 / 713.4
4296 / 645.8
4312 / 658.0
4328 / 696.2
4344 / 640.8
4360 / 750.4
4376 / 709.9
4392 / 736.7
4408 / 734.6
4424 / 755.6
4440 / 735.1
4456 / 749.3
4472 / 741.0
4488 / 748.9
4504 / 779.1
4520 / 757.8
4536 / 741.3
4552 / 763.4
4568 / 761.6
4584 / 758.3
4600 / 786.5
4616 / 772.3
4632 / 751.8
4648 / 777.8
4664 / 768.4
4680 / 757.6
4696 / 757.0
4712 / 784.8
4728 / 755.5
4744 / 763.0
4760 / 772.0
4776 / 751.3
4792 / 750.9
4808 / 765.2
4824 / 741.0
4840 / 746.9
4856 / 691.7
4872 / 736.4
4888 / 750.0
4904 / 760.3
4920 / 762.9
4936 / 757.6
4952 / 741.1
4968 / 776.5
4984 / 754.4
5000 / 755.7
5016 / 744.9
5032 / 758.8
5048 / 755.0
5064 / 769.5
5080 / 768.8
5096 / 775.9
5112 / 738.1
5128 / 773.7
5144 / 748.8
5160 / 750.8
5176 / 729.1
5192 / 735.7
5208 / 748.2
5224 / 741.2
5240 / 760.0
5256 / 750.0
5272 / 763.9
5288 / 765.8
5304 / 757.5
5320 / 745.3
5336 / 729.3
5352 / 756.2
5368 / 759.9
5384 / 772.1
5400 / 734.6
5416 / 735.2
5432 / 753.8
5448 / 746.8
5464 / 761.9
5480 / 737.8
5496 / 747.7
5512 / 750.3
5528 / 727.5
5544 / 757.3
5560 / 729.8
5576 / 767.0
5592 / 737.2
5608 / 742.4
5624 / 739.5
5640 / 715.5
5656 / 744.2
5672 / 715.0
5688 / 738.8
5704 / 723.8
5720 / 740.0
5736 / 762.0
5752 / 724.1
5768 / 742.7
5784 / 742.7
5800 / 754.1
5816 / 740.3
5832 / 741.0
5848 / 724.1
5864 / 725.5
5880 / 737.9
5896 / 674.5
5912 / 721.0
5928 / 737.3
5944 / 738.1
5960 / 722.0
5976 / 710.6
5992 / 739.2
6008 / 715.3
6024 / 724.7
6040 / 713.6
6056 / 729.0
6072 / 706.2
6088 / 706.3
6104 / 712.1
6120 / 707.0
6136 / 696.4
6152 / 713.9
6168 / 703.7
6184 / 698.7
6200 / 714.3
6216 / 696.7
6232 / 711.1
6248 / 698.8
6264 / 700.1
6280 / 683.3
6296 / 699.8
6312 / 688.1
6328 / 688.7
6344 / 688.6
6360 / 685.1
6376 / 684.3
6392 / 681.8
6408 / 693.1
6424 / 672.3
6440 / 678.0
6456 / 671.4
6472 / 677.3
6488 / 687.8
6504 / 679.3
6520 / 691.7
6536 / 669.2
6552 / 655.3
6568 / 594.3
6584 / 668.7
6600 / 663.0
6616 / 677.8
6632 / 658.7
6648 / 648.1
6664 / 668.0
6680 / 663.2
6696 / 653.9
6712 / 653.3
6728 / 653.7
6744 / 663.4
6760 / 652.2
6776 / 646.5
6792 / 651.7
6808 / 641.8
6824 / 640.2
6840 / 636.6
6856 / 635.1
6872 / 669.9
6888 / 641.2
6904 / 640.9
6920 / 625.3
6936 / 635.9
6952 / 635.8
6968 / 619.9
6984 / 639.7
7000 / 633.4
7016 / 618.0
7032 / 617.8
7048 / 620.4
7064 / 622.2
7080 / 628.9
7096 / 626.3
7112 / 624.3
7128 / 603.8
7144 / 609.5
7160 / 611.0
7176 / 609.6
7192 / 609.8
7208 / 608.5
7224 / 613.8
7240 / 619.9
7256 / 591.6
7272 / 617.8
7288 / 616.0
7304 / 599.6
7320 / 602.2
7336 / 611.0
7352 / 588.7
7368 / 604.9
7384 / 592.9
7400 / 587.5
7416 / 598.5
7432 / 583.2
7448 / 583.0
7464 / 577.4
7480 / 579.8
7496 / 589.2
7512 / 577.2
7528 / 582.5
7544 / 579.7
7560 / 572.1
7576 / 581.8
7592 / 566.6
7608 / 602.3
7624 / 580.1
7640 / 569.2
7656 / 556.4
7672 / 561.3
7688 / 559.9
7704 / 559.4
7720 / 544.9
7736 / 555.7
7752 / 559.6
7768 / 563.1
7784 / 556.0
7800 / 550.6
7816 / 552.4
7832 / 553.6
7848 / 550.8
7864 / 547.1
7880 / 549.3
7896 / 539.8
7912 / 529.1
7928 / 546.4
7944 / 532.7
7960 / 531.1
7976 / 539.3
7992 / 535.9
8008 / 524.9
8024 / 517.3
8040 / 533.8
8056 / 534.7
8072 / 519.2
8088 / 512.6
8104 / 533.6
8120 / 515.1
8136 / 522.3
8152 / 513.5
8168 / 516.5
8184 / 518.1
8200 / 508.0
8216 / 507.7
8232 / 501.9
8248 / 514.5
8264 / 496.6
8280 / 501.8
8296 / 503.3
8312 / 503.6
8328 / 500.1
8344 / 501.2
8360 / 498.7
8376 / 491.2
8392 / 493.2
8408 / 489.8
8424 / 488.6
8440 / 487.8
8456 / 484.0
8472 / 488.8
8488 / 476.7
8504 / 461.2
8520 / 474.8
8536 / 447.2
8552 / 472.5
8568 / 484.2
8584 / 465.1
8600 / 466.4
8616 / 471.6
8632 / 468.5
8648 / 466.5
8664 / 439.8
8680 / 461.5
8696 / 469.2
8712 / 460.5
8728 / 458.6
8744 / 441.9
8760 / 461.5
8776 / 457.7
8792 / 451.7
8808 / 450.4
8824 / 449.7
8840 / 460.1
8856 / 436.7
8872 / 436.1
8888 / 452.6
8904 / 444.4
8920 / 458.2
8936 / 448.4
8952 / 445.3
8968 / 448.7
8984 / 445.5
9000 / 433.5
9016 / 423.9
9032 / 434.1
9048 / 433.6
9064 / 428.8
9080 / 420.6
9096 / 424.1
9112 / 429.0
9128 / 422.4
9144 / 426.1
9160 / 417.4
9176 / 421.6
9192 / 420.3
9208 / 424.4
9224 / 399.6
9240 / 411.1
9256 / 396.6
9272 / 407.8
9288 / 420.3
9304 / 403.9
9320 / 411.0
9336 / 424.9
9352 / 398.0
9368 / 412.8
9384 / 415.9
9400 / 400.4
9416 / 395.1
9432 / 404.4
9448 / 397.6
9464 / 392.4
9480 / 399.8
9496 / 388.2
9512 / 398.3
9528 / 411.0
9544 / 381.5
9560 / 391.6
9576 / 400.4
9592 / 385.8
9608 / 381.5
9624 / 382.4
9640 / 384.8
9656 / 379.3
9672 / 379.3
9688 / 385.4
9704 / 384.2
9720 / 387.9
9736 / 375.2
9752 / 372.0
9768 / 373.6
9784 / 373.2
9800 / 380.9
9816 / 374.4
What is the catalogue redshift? 0.00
